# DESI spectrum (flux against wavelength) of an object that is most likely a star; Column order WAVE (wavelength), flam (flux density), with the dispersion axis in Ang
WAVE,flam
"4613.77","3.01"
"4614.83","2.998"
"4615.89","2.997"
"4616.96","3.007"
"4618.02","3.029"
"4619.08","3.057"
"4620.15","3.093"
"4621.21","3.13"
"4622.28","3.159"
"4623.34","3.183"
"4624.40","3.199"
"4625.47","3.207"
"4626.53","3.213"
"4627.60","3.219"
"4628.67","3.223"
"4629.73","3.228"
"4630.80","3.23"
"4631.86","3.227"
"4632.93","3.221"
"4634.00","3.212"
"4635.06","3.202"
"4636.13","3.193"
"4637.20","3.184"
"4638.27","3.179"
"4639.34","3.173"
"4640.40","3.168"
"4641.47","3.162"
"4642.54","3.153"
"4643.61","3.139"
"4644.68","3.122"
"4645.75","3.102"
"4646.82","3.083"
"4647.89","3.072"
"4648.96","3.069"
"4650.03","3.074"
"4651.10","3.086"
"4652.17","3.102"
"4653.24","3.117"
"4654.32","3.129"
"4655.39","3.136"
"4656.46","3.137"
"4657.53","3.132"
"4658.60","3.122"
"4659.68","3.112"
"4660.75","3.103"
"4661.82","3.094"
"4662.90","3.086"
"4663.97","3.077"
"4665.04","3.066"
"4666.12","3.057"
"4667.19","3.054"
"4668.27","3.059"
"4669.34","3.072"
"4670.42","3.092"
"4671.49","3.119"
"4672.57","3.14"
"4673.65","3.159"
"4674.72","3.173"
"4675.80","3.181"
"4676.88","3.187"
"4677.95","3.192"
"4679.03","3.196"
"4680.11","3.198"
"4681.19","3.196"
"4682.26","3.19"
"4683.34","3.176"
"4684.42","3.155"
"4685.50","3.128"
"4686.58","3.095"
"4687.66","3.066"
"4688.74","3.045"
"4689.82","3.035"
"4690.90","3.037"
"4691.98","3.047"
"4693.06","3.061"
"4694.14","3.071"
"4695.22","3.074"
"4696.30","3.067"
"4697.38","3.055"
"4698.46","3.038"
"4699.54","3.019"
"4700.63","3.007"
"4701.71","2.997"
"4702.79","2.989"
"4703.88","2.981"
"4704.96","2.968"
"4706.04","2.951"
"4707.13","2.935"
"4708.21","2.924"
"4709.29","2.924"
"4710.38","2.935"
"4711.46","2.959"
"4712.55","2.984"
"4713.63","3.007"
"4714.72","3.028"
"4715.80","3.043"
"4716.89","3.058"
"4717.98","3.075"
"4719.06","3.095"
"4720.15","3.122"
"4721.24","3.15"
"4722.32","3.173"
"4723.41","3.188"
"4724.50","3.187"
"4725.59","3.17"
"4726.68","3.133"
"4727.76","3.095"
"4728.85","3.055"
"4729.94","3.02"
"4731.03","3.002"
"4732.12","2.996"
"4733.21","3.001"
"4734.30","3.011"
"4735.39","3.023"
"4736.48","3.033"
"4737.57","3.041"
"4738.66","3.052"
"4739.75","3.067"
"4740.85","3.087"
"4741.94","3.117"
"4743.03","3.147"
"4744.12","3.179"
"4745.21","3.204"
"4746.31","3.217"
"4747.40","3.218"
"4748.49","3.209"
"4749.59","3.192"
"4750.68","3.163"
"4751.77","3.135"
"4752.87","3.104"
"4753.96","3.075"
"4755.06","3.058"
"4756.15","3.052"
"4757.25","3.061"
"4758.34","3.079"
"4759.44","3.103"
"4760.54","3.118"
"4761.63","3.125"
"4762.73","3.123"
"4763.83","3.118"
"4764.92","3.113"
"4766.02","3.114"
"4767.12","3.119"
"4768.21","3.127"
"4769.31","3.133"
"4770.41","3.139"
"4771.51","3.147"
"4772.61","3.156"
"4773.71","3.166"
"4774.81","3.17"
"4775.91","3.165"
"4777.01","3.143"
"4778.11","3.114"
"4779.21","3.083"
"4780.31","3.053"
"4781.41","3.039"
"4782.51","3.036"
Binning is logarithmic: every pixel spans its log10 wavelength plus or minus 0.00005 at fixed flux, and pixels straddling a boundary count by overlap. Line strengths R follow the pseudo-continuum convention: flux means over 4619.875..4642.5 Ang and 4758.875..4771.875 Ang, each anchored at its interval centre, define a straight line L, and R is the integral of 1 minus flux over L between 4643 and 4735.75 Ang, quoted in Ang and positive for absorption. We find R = 2.4 Ang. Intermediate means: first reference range 3.19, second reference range 3.12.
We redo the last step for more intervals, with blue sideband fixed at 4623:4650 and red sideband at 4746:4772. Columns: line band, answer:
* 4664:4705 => 0.8 Ang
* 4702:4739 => 1.2 Ang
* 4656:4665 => 0.2 Ang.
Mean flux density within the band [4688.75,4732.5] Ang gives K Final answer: 3.04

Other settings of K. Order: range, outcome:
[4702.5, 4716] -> 2.97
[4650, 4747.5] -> 3.08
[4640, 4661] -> 3.12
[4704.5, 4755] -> 3.08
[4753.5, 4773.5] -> 3.11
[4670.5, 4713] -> 3.07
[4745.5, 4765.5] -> 3.13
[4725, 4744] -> 3.07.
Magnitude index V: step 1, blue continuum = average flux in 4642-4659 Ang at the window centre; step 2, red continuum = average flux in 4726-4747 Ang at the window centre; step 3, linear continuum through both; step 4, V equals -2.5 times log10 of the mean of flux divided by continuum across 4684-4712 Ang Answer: 0.03 mag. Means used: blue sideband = 3.11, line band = 3.02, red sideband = 3.08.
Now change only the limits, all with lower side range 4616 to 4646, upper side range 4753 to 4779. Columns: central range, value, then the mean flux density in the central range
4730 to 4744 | 0.027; 3.05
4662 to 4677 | 0.016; 3.1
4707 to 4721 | 0.043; 3.01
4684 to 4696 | 0.024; 3.07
